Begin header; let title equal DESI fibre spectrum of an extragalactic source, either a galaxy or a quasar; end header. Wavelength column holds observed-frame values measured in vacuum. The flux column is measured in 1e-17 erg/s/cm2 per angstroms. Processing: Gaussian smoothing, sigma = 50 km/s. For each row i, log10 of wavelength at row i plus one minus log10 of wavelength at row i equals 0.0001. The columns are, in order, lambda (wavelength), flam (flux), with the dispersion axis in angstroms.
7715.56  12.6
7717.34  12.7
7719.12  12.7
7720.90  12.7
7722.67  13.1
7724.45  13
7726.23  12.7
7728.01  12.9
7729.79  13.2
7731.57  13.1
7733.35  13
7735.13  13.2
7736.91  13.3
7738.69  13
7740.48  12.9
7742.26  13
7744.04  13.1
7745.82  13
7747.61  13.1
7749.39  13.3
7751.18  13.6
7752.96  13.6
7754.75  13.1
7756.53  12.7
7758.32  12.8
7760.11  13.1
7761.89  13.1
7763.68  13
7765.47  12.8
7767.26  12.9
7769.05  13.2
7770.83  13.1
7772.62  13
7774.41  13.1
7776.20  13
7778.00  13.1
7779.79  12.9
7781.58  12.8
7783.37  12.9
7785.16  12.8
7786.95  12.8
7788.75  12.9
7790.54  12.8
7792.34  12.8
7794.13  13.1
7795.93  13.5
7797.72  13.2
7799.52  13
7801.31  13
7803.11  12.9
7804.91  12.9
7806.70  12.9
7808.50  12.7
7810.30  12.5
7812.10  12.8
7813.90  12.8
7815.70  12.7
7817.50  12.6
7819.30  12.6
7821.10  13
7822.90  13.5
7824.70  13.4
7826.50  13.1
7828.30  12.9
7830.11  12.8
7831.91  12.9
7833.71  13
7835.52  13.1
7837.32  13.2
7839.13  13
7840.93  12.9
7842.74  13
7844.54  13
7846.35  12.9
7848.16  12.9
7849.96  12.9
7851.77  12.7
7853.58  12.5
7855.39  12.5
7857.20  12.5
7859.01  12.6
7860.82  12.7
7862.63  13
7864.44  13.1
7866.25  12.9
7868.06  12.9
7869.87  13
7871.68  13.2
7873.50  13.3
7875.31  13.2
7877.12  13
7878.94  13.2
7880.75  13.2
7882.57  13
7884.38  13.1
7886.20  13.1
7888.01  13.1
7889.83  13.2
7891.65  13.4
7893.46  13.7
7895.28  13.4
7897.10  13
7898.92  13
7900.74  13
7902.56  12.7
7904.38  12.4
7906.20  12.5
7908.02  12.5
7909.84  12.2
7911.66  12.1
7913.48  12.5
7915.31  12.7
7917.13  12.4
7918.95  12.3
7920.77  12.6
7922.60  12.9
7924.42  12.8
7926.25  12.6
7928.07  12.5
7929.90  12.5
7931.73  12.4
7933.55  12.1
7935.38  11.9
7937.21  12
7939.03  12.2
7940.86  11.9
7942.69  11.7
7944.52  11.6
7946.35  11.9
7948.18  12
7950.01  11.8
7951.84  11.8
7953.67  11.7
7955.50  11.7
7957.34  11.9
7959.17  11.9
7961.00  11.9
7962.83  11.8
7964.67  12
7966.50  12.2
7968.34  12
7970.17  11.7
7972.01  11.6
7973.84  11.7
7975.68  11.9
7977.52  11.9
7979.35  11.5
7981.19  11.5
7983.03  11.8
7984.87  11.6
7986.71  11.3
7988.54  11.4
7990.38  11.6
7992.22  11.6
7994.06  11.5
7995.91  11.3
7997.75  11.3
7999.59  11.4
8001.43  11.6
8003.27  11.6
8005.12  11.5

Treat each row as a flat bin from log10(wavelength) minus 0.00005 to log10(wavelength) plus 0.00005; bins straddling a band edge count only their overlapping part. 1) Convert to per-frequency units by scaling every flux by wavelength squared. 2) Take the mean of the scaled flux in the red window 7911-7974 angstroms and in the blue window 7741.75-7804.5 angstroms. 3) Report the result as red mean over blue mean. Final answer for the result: 0.97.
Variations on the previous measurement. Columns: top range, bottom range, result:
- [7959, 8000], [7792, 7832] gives 0.94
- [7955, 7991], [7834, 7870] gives 0.94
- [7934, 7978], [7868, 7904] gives 0.92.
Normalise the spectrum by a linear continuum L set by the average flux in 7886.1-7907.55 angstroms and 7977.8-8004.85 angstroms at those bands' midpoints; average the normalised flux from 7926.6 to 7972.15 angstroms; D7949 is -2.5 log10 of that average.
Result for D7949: 0.02 mag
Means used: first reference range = 13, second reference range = 11.5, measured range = 12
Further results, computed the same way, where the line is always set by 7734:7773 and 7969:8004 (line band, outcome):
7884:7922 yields -0.059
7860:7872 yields -0.053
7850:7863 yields -0.019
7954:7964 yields -0.007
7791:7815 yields -0.013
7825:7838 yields -0.037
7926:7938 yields -0.031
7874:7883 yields -0.073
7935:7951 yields -0.003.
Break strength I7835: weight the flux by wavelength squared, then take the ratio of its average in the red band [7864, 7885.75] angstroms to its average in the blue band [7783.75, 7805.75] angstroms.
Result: 1.0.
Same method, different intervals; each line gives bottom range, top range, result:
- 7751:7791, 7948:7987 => 0.95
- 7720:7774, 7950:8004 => 0.95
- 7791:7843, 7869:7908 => 1.03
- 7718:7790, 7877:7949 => 1.01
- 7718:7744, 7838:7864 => 1.02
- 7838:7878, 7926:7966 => 0.95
